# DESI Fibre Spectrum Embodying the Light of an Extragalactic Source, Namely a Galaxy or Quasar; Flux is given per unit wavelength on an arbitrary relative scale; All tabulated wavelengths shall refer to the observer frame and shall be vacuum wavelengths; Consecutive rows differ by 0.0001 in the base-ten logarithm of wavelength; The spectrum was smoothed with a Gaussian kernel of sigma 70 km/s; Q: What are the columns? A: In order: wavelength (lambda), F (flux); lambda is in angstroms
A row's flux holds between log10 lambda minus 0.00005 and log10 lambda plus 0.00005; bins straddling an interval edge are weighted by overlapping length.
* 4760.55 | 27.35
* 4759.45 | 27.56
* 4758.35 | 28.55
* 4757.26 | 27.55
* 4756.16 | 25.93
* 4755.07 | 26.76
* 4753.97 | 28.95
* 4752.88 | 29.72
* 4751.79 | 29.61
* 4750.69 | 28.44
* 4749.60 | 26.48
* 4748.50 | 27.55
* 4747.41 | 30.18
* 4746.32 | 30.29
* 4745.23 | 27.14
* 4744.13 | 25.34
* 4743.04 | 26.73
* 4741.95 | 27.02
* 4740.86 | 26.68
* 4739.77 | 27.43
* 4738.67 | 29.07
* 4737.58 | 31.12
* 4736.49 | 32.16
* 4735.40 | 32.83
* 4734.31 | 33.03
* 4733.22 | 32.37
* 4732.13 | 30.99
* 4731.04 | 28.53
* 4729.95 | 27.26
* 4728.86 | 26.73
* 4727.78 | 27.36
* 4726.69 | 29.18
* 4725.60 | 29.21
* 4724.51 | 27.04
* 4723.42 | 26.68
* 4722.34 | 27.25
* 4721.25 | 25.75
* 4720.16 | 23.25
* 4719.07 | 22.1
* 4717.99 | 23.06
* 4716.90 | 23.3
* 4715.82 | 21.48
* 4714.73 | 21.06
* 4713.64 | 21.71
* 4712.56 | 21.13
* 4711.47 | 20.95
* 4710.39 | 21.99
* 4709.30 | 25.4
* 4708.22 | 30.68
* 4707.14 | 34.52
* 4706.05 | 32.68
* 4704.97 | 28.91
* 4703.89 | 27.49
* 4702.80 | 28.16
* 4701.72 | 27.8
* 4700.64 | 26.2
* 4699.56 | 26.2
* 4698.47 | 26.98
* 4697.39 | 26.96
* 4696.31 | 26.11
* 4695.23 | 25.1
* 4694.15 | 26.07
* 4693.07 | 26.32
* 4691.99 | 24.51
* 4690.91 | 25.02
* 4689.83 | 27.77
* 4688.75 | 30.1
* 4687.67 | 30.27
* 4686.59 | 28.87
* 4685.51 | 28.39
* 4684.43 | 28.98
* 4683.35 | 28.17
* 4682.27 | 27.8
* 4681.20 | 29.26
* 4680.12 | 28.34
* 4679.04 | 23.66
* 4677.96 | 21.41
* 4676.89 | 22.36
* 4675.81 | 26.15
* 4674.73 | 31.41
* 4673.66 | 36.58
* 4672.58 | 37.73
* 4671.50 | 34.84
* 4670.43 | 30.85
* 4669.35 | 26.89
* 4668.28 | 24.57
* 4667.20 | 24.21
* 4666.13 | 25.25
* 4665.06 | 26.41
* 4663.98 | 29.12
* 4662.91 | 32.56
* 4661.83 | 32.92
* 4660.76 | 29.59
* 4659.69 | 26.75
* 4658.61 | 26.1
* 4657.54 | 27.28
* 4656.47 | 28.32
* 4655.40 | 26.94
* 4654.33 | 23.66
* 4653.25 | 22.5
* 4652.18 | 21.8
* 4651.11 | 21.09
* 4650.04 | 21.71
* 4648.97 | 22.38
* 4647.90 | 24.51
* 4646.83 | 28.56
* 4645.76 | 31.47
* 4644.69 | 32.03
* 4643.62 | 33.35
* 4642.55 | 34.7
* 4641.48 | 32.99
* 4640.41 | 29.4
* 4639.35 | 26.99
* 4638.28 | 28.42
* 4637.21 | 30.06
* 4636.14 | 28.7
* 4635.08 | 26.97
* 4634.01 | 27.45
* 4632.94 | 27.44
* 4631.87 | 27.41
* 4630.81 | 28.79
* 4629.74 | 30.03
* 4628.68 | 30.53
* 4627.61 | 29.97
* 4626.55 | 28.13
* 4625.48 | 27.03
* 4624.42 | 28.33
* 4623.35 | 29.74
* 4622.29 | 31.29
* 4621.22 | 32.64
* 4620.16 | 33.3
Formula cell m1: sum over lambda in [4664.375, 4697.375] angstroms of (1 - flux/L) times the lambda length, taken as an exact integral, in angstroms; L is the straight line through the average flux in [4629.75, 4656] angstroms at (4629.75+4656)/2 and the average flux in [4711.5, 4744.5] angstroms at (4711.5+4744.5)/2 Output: -0.7 angstroms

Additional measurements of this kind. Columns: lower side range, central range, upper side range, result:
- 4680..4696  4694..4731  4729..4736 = 4.0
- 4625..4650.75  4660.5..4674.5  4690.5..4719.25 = -1.4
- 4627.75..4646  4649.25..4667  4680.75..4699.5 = 1.6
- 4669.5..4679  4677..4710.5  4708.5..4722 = -1.5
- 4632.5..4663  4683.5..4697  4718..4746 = 0.3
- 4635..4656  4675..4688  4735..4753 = 0.4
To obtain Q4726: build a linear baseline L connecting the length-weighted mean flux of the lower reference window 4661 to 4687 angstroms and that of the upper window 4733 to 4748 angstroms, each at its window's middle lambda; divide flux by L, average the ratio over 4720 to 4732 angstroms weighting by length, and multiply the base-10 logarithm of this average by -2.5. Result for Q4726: 0.069 mag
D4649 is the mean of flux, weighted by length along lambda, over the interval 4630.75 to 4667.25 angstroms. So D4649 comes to 27.7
